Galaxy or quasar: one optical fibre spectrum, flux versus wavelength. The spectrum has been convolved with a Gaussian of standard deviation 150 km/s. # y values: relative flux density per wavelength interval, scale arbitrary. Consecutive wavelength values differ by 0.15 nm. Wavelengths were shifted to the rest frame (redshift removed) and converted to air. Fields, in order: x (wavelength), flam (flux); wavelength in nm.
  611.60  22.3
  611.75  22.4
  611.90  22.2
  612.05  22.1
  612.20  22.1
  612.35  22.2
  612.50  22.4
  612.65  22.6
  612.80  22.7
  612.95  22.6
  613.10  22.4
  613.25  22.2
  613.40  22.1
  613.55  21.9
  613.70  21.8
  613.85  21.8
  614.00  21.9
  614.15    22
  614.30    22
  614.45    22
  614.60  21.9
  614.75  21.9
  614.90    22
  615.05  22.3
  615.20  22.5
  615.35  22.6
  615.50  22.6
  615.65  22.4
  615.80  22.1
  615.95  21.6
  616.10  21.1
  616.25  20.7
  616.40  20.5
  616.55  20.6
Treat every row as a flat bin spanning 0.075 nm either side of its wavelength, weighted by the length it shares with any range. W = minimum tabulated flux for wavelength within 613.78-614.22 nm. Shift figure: 21.8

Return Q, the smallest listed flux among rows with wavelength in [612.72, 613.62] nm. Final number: 21.9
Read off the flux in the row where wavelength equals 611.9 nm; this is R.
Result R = 22.2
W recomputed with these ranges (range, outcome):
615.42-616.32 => 20.7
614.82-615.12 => 22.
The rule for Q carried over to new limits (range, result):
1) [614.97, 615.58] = 22.3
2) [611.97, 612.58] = 22.1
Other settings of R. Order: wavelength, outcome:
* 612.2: 22.1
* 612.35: 22.2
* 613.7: 21.8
